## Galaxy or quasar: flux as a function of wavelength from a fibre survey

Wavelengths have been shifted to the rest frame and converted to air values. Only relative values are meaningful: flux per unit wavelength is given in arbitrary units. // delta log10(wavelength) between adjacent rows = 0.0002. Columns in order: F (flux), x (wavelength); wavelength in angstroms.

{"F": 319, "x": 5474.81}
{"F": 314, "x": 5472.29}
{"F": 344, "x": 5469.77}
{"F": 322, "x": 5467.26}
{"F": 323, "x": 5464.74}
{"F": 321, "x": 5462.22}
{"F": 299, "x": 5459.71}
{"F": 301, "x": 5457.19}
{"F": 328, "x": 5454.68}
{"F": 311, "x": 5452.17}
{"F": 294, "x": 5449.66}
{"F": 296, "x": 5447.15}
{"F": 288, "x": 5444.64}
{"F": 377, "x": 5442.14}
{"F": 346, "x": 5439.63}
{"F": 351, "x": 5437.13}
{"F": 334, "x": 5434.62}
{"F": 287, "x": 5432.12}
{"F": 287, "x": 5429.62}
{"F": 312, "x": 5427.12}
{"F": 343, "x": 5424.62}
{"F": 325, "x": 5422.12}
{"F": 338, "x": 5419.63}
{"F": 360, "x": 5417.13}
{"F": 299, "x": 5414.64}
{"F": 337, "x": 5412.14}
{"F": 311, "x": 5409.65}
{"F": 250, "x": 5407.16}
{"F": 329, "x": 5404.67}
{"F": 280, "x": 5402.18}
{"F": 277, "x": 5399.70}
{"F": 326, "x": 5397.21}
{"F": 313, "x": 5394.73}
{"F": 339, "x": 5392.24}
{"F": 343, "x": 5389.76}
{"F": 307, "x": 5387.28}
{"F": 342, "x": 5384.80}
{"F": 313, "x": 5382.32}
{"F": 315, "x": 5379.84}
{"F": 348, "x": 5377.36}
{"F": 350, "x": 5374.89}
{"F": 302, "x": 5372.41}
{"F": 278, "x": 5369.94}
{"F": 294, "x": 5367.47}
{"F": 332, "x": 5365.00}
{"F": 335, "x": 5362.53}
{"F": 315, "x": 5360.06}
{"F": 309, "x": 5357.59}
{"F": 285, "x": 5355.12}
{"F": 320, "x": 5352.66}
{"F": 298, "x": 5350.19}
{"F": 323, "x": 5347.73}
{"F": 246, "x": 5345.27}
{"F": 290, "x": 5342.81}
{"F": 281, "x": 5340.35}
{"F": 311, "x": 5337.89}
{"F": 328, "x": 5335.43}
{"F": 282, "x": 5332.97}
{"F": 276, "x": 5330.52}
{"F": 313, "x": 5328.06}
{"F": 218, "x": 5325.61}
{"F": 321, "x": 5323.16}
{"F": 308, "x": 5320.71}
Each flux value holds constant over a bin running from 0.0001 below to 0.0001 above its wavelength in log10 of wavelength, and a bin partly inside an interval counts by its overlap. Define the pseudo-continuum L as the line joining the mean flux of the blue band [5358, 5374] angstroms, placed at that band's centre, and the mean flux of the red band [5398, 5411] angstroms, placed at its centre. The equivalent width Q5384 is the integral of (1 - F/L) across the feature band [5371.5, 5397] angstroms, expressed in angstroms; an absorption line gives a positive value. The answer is -2.2 angstroms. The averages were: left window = 310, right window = 291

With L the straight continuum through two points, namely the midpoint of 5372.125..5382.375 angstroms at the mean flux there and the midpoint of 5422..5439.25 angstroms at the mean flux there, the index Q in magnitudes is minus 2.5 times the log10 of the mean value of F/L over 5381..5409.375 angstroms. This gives 0.053 mag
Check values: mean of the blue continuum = 329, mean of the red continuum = 321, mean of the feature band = 311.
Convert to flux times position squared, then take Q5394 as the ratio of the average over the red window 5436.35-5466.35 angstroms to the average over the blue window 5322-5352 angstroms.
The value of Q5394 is 1.14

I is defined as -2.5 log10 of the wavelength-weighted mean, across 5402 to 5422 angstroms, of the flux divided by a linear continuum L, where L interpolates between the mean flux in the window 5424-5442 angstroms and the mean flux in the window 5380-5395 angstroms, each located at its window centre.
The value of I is 0.03 mag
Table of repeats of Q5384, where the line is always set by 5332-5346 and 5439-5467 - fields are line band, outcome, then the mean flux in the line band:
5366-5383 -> -0.9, 315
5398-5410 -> 0.6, 289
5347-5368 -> -1.2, 313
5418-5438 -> -0.7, 322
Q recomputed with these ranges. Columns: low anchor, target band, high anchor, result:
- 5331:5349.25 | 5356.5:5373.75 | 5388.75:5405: -0.02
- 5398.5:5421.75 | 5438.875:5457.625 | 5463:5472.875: 0.01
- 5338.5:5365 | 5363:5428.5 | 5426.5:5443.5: -0.01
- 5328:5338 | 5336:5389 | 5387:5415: -0.02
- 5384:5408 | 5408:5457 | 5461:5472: -0.01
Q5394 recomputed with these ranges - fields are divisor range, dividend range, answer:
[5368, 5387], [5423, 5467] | 1.02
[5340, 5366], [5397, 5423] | 1.05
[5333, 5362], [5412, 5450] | 1.11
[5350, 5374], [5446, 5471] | 1.06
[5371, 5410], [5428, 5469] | 1.03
